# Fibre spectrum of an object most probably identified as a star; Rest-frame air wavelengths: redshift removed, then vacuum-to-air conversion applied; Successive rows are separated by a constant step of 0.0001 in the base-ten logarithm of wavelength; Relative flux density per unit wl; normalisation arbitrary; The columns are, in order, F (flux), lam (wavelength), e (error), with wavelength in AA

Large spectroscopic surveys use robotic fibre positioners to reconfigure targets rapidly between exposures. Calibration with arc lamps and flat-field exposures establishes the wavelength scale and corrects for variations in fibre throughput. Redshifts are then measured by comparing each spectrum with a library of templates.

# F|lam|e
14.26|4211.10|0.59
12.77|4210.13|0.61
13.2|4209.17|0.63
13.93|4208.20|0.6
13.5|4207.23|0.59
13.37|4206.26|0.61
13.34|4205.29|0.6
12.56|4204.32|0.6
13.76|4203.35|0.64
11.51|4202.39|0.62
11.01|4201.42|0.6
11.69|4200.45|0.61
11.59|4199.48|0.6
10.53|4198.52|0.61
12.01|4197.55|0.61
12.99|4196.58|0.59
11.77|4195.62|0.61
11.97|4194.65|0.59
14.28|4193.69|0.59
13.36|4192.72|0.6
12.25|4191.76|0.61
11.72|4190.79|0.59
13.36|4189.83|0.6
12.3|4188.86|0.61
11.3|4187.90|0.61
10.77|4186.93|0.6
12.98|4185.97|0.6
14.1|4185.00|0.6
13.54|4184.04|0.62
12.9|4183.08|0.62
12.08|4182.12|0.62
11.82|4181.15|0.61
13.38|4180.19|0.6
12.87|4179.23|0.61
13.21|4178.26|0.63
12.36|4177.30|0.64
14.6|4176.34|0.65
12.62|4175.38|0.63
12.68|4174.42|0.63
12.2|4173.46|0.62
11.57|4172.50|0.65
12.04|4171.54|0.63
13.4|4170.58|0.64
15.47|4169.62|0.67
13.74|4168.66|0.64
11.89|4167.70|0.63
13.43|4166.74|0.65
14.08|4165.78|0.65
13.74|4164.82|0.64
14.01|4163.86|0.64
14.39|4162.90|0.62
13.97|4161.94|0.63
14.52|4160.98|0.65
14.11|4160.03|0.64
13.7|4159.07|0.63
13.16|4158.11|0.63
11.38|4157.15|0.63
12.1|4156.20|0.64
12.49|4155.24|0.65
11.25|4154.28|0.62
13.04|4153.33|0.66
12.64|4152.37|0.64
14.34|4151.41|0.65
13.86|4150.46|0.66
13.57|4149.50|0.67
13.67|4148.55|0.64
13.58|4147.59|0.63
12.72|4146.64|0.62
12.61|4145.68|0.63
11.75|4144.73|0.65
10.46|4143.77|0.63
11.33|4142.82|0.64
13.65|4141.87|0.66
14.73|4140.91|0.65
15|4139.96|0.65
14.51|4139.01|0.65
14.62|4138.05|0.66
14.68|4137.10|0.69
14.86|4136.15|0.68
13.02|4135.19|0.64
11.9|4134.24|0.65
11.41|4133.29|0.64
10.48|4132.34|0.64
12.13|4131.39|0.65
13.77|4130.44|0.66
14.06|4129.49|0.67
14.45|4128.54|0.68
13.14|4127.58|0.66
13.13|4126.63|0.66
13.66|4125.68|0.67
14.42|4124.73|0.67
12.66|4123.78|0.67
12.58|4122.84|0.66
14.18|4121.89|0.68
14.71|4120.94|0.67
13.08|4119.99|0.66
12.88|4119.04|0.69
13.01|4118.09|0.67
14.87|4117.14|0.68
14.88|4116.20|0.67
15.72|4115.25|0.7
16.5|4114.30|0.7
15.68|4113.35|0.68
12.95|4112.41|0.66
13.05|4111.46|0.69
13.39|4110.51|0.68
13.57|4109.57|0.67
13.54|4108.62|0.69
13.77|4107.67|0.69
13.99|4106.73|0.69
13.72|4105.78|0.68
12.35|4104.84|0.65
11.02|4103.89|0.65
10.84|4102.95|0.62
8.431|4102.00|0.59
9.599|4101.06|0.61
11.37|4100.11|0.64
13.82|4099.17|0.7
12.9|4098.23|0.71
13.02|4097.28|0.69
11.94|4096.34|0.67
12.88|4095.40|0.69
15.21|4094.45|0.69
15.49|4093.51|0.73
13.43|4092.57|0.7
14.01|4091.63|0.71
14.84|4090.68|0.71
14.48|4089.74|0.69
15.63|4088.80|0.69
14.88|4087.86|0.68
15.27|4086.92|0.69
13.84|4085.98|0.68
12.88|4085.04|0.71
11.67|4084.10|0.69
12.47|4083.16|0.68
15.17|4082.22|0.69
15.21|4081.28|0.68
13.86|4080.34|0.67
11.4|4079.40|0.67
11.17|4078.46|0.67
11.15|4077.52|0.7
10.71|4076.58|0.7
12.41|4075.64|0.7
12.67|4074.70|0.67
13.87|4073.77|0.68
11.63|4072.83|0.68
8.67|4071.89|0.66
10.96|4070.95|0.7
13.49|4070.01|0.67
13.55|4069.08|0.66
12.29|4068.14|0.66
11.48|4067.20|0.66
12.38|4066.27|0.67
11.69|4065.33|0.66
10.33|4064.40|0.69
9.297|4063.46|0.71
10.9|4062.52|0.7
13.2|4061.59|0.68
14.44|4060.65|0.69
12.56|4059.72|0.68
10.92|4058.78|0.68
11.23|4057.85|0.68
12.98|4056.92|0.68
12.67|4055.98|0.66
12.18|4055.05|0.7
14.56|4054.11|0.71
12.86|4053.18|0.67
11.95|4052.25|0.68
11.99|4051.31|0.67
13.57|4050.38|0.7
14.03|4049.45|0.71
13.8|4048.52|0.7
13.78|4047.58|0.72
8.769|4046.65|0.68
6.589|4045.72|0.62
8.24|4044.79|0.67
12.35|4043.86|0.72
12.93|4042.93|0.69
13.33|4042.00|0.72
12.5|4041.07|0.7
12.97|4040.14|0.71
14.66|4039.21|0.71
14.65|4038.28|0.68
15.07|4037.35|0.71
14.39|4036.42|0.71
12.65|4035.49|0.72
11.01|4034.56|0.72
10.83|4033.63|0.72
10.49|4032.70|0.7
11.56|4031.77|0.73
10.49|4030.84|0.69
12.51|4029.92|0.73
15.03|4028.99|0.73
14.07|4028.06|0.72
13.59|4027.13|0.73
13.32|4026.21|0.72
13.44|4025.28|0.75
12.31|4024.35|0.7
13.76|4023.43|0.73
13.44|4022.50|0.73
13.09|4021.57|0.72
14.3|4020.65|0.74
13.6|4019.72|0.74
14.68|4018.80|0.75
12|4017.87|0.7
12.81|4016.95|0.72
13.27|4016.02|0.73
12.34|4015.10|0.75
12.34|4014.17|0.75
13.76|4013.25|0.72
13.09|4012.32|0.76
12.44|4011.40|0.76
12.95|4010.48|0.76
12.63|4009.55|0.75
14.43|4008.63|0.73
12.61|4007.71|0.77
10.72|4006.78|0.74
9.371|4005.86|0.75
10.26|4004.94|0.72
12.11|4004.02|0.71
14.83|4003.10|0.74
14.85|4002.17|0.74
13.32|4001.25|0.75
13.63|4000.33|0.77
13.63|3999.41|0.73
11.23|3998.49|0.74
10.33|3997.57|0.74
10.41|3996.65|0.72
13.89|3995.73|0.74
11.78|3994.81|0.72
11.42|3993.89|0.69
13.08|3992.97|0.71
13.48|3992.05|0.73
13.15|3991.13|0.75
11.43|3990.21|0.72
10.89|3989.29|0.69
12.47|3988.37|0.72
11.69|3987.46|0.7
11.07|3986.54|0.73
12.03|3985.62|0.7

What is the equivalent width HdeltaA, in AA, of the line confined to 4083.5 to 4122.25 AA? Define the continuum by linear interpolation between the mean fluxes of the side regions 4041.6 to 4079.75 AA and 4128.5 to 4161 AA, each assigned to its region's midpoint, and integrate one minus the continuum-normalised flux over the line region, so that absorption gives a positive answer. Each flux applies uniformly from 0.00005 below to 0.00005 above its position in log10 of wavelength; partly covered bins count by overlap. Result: -3.0 AA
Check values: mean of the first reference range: 11.9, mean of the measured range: 13.5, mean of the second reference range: 13.1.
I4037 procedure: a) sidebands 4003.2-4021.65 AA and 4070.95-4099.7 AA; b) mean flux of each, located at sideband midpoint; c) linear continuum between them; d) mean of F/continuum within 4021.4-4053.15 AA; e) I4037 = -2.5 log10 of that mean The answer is 0.025 mag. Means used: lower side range 12.7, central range 12.6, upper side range 13.2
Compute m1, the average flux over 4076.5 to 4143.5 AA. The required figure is 13.4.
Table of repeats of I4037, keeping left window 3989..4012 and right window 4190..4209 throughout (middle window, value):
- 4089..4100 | -0.112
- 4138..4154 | -0.065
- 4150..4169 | -0.068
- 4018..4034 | -0.049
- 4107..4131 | -0.119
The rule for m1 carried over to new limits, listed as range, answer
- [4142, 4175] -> 13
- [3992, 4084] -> 12.5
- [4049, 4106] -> 12.6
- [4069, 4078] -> 11.8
